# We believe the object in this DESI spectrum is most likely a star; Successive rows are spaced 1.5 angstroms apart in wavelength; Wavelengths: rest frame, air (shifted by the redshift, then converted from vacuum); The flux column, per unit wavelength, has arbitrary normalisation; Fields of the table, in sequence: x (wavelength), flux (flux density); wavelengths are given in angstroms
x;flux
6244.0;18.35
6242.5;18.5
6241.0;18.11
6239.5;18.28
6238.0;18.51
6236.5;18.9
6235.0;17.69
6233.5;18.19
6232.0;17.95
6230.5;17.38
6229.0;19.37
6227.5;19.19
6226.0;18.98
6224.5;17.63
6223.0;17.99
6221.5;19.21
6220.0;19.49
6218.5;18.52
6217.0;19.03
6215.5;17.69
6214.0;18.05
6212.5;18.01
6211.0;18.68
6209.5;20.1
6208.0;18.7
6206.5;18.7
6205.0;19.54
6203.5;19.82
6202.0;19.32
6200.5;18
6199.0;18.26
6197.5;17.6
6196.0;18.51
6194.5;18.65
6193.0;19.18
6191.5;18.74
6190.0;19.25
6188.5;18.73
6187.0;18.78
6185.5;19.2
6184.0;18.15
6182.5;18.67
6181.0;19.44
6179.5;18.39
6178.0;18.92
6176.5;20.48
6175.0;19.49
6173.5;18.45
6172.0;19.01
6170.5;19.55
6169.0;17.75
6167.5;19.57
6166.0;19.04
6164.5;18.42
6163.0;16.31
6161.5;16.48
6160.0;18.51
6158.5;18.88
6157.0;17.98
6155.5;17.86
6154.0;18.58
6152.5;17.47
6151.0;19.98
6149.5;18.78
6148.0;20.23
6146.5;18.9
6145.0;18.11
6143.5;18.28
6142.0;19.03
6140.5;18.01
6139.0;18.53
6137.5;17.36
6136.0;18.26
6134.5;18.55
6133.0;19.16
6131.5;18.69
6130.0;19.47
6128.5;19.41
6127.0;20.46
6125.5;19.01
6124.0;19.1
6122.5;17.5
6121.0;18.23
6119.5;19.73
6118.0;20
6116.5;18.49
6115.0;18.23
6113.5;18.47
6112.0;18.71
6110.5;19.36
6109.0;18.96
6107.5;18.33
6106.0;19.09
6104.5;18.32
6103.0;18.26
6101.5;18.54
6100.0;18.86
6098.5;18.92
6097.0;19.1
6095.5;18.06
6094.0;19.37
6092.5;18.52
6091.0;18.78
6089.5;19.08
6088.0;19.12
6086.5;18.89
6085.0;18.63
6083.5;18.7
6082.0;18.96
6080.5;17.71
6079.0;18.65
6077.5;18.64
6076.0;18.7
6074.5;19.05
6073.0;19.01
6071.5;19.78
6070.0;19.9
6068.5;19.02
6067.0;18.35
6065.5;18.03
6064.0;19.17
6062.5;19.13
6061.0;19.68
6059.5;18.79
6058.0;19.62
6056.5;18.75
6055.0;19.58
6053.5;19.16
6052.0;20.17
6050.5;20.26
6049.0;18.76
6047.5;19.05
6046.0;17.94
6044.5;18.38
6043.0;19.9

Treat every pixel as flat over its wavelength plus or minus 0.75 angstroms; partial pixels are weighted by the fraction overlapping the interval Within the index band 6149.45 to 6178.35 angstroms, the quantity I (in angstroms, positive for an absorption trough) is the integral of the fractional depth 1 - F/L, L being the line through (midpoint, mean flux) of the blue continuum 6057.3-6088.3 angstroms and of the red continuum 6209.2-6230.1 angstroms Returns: 0.3 angstroms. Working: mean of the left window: 18.9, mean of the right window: 18.7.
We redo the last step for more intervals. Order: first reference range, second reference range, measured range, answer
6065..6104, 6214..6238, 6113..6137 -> -0.3 angstroms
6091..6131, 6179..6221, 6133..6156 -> 0.3 angstroms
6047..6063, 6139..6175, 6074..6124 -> 0.7 angstroms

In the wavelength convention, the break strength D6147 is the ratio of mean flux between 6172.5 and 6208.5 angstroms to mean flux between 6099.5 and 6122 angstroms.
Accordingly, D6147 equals 1.01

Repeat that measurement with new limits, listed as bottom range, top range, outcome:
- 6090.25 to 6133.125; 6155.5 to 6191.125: 0.99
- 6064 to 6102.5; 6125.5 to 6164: 0.99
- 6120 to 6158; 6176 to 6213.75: 1.01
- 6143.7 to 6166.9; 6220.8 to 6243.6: 1.00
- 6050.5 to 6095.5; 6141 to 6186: 0.98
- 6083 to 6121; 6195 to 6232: 0.99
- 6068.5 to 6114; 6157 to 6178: 0.99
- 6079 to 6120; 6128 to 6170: 0.98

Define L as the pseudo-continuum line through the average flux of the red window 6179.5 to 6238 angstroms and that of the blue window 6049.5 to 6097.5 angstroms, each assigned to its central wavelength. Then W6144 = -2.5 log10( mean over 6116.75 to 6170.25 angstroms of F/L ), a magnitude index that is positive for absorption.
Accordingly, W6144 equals 0.01 mag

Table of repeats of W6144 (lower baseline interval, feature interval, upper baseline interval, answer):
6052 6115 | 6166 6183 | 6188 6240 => -0.02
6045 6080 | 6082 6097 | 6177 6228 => 0.01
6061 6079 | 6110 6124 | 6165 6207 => 0.01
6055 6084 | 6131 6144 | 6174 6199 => 0.03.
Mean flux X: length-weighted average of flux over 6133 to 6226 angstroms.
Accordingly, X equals 18.6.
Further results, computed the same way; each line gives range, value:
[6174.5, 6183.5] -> 19.2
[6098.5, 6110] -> 18.7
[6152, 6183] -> 18.5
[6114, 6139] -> 18.8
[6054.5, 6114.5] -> 18.9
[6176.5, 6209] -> 18.8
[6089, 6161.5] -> 18.7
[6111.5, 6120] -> 18.9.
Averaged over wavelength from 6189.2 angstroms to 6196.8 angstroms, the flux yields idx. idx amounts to 18.9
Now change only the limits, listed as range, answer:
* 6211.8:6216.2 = 17.9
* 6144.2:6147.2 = 18.5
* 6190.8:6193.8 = 19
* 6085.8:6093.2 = 18.9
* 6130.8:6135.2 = 18.8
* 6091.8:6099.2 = 18.8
